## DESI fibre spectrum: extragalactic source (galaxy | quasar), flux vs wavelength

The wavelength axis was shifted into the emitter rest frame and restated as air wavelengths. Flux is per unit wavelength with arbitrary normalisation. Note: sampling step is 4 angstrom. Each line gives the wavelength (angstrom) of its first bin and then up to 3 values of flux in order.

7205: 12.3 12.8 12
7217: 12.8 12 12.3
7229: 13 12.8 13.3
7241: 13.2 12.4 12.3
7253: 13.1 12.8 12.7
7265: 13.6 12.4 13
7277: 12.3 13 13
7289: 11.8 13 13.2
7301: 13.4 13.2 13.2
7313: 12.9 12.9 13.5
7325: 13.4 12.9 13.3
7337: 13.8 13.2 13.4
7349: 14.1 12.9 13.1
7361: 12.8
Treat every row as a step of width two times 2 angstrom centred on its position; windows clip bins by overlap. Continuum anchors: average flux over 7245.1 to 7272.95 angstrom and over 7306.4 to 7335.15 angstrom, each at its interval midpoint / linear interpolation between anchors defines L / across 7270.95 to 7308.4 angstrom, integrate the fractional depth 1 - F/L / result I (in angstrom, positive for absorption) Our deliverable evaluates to 0.3 angstrom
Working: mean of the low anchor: 12.8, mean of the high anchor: 13.2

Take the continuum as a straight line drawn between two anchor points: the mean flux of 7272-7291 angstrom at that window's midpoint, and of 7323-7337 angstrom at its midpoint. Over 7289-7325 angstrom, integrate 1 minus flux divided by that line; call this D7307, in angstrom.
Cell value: -0.4 angstrom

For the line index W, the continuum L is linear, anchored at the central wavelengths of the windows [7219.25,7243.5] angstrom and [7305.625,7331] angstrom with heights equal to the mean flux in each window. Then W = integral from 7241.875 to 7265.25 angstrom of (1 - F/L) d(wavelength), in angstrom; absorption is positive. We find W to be 0.2 angstrom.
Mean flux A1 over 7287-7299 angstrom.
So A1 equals 12.7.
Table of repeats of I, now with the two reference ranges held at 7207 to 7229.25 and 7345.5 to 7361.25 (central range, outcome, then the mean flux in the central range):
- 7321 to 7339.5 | -0.3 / 13.4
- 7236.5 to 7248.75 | -0.2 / 12.8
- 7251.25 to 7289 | -0.2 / 12.8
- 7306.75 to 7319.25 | 0.0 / 13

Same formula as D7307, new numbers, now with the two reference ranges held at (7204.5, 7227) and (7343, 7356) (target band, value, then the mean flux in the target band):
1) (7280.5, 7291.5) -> 0.3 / 12.6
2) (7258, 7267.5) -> -0.2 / 13.1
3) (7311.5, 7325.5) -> 0.0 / 13.2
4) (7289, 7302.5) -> 0.0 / 13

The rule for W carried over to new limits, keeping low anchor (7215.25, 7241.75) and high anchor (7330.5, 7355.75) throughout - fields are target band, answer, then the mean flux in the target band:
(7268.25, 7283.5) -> 0.4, 12.7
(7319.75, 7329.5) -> 0.0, 13.3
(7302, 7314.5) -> 0.1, 13.1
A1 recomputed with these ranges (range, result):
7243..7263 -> 12.7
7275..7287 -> 12.8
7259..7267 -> 13.1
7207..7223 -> 12.4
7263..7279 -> 12.8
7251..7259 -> 12.9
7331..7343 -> 13.4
